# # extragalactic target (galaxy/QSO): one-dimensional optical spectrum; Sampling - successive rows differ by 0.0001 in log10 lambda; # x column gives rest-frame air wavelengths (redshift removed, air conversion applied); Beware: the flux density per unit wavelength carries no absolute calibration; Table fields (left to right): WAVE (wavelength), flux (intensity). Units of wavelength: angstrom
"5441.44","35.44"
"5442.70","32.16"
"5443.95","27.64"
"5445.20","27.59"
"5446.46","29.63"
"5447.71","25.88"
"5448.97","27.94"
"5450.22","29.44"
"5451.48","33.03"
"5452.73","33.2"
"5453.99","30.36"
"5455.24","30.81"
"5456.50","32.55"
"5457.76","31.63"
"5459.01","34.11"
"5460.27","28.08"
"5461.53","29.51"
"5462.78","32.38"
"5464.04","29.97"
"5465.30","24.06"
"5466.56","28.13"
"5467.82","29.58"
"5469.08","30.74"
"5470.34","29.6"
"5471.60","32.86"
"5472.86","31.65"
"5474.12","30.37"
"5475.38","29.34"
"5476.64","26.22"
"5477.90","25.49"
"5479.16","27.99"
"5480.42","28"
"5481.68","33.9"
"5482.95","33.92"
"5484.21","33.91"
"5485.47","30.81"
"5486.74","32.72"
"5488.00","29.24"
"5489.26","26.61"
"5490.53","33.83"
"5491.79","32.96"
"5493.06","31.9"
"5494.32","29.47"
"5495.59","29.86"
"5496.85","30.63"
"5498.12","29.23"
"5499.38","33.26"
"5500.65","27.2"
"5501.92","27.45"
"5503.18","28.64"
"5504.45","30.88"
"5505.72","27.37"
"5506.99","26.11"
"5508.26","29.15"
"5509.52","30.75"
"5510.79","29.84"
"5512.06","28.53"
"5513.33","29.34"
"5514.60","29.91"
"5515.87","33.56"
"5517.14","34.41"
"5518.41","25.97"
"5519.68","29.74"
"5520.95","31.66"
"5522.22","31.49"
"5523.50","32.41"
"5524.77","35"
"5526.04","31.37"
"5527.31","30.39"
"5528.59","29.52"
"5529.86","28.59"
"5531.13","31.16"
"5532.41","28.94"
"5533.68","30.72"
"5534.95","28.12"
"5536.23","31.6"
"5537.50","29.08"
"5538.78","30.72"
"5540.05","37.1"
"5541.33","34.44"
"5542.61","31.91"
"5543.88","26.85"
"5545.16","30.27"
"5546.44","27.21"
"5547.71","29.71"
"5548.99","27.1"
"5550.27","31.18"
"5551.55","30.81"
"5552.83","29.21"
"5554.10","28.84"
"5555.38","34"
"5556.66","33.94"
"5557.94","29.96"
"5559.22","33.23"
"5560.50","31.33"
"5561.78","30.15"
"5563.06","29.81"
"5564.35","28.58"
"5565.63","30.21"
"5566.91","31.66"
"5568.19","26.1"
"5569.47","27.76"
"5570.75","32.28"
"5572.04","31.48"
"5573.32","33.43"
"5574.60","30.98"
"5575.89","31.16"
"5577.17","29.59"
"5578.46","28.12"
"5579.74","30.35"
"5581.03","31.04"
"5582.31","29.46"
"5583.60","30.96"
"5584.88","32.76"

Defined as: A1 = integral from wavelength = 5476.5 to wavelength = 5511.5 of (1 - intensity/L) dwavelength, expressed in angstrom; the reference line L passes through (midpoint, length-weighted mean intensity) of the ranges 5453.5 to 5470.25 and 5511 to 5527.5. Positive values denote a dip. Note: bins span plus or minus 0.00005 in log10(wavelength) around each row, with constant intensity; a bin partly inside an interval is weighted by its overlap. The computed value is 0.8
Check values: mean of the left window 30.1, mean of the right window 31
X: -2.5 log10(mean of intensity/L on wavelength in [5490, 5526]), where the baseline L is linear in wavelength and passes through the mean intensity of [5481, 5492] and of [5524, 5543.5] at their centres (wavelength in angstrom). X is 0.04 mag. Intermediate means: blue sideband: 31.9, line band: 30.4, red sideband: 31.2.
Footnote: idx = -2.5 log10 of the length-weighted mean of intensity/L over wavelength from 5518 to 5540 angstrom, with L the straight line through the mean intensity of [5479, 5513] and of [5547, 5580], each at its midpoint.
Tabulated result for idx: -0.01 mag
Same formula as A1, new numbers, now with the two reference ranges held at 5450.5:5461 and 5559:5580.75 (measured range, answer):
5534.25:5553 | 0.1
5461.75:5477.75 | 1.0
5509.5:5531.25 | 0.1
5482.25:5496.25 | -0.1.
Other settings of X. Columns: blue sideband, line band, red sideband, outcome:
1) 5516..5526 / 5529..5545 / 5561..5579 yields 0.01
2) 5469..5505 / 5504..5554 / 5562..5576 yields 0.00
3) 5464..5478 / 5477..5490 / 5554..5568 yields -0.03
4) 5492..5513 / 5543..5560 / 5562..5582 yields -0.01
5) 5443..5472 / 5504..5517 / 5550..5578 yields 0.02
